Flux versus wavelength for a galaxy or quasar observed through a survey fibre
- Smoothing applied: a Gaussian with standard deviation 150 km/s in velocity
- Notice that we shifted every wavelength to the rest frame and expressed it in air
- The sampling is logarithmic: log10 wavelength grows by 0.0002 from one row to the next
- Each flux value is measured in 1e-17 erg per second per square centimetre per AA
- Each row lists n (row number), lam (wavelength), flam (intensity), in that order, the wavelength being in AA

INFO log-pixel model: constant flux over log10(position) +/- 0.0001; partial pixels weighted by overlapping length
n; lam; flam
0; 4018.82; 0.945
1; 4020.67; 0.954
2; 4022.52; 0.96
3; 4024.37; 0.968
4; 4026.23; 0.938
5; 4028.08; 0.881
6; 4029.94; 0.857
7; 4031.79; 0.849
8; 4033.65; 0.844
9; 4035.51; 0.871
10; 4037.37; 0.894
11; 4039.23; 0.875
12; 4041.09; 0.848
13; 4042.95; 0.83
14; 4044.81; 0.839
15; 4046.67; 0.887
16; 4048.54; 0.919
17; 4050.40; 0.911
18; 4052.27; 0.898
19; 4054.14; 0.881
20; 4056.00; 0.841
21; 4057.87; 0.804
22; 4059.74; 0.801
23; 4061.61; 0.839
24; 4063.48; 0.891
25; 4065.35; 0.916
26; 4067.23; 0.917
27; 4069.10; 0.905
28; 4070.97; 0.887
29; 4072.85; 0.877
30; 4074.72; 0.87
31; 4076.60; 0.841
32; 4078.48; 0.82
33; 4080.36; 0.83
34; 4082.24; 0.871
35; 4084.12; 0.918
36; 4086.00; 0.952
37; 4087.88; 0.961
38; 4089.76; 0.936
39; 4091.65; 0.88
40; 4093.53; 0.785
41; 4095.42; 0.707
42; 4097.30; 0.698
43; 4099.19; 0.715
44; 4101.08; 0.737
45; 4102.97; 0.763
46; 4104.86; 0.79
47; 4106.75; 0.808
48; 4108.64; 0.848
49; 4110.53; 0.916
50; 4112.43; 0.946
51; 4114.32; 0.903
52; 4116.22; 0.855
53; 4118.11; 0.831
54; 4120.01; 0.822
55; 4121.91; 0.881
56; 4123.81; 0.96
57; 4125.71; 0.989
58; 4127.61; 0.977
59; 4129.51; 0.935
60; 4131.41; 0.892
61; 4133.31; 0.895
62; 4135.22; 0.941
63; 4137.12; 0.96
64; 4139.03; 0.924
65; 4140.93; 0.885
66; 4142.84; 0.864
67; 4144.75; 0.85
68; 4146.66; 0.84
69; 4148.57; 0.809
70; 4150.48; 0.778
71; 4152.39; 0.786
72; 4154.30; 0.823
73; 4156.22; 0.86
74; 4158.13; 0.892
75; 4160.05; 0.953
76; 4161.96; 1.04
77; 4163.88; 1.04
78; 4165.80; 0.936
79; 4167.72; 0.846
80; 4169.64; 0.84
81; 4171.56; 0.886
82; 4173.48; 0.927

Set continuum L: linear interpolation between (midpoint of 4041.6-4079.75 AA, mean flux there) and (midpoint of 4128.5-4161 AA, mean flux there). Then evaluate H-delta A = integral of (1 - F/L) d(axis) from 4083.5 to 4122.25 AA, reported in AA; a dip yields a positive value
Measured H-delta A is 1.5 AA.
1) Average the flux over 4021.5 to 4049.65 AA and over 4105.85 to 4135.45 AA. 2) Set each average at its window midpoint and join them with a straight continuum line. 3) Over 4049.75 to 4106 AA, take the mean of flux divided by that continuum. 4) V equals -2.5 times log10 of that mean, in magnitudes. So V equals 0.06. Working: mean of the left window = 0.885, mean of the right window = 0.899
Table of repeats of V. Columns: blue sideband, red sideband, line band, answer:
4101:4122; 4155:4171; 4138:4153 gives 0.065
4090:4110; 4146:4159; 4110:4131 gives -0.140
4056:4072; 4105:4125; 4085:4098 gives 0.029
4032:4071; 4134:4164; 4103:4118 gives 0.027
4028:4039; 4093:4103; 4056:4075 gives -0.094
